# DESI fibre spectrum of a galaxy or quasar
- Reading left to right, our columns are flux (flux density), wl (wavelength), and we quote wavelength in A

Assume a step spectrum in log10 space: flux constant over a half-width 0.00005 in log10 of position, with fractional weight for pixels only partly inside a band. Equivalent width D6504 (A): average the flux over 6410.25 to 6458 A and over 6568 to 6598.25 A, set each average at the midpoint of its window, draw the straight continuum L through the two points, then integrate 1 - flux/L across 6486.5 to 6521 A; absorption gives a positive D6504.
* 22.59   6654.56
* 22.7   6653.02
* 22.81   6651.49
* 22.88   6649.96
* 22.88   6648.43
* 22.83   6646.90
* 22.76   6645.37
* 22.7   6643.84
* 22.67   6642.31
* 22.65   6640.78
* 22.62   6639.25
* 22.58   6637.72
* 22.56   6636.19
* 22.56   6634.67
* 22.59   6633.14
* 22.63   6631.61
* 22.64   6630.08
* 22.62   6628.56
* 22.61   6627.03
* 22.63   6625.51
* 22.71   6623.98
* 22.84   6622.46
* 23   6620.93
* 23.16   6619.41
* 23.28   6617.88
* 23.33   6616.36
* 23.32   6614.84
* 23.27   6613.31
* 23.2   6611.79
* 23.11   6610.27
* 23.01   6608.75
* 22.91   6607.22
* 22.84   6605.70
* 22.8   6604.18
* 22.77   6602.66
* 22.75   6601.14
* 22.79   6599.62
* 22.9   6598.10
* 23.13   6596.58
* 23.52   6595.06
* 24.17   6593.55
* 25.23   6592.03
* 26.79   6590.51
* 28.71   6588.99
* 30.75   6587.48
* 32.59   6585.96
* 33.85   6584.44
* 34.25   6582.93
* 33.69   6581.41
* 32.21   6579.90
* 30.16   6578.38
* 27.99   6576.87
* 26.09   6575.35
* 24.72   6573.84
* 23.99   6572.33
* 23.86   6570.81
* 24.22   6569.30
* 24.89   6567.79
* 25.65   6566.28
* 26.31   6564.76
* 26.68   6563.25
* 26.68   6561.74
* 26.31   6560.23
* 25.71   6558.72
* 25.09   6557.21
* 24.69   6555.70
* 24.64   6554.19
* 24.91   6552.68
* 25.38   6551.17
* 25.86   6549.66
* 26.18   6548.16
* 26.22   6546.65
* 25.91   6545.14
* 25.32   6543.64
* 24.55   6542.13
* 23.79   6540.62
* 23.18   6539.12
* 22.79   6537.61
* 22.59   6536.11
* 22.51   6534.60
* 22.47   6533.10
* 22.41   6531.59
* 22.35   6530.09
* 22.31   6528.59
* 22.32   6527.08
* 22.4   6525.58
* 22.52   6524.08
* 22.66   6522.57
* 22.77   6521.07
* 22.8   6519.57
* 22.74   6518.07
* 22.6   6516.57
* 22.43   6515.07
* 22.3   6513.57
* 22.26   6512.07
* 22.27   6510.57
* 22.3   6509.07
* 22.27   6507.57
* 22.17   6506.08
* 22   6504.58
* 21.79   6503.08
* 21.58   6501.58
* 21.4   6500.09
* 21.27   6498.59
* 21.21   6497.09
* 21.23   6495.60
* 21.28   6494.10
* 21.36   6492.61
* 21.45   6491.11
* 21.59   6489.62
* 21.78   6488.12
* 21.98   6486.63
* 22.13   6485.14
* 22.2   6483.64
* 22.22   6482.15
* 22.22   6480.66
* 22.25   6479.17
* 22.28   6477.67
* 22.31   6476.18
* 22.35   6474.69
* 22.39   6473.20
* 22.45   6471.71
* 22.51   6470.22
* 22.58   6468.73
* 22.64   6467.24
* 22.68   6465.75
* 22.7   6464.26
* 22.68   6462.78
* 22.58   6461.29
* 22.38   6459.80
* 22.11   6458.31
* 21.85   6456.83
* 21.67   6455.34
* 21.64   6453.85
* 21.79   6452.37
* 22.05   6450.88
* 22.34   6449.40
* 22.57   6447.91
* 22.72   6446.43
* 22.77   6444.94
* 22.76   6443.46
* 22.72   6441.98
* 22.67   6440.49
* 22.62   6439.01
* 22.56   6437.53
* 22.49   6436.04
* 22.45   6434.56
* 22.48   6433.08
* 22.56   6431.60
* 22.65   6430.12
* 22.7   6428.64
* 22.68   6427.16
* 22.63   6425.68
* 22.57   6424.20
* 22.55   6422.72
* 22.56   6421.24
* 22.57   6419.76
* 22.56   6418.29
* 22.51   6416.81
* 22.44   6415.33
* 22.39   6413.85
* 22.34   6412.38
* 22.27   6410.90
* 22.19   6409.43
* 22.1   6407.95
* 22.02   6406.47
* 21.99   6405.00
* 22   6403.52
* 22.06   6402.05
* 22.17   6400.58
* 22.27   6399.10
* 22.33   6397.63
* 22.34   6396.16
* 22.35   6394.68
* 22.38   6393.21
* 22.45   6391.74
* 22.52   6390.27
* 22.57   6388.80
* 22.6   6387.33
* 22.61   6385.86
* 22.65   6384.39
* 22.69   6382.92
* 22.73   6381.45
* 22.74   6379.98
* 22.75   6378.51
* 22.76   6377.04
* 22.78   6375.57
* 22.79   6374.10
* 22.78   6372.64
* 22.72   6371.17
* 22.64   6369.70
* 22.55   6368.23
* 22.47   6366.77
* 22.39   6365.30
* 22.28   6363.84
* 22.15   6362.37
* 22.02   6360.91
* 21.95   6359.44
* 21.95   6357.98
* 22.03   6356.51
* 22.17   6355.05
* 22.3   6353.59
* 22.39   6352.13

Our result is 4.1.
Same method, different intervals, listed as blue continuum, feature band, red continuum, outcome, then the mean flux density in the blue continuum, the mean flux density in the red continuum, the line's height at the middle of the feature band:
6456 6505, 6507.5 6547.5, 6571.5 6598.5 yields 2.8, 22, 28.1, 24.8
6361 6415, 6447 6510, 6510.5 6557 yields 2.9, 22.4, 23.5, 23.1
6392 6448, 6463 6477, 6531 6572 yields 0.5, 22.4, 24.8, 23.3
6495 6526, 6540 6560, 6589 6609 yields -2.1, 22.1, 23.7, 22.8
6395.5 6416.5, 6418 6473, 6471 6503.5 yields -1.1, 22.2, 21.8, 22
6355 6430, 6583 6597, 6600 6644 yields -3.3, 22.4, 22.8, 22.8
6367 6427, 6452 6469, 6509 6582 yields 0.8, 22.5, 24.6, 23.4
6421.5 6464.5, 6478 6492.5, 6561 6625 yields 0.8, 22.4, 25.6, 23.3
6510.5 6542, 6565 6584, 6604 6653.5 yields -4.2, 22.6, 22.8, 22.7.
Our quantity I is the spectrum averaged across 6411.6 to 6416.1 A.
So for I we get 22.4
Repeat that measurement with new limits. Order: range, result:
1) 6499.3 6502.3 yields 21.5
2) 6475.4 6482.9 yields 22.3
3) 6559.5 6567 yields 26.3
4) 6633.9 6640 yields 22.6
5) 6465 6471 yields 22.6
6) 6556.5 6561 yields 25.7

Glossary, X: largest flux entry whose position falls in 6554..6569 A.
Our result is 26.68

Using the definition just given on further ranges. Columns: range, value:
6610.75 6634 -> 23.33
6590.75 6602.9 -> 25.23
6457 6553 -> 26.22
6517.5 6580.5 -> 32.21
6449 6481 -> 22.7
